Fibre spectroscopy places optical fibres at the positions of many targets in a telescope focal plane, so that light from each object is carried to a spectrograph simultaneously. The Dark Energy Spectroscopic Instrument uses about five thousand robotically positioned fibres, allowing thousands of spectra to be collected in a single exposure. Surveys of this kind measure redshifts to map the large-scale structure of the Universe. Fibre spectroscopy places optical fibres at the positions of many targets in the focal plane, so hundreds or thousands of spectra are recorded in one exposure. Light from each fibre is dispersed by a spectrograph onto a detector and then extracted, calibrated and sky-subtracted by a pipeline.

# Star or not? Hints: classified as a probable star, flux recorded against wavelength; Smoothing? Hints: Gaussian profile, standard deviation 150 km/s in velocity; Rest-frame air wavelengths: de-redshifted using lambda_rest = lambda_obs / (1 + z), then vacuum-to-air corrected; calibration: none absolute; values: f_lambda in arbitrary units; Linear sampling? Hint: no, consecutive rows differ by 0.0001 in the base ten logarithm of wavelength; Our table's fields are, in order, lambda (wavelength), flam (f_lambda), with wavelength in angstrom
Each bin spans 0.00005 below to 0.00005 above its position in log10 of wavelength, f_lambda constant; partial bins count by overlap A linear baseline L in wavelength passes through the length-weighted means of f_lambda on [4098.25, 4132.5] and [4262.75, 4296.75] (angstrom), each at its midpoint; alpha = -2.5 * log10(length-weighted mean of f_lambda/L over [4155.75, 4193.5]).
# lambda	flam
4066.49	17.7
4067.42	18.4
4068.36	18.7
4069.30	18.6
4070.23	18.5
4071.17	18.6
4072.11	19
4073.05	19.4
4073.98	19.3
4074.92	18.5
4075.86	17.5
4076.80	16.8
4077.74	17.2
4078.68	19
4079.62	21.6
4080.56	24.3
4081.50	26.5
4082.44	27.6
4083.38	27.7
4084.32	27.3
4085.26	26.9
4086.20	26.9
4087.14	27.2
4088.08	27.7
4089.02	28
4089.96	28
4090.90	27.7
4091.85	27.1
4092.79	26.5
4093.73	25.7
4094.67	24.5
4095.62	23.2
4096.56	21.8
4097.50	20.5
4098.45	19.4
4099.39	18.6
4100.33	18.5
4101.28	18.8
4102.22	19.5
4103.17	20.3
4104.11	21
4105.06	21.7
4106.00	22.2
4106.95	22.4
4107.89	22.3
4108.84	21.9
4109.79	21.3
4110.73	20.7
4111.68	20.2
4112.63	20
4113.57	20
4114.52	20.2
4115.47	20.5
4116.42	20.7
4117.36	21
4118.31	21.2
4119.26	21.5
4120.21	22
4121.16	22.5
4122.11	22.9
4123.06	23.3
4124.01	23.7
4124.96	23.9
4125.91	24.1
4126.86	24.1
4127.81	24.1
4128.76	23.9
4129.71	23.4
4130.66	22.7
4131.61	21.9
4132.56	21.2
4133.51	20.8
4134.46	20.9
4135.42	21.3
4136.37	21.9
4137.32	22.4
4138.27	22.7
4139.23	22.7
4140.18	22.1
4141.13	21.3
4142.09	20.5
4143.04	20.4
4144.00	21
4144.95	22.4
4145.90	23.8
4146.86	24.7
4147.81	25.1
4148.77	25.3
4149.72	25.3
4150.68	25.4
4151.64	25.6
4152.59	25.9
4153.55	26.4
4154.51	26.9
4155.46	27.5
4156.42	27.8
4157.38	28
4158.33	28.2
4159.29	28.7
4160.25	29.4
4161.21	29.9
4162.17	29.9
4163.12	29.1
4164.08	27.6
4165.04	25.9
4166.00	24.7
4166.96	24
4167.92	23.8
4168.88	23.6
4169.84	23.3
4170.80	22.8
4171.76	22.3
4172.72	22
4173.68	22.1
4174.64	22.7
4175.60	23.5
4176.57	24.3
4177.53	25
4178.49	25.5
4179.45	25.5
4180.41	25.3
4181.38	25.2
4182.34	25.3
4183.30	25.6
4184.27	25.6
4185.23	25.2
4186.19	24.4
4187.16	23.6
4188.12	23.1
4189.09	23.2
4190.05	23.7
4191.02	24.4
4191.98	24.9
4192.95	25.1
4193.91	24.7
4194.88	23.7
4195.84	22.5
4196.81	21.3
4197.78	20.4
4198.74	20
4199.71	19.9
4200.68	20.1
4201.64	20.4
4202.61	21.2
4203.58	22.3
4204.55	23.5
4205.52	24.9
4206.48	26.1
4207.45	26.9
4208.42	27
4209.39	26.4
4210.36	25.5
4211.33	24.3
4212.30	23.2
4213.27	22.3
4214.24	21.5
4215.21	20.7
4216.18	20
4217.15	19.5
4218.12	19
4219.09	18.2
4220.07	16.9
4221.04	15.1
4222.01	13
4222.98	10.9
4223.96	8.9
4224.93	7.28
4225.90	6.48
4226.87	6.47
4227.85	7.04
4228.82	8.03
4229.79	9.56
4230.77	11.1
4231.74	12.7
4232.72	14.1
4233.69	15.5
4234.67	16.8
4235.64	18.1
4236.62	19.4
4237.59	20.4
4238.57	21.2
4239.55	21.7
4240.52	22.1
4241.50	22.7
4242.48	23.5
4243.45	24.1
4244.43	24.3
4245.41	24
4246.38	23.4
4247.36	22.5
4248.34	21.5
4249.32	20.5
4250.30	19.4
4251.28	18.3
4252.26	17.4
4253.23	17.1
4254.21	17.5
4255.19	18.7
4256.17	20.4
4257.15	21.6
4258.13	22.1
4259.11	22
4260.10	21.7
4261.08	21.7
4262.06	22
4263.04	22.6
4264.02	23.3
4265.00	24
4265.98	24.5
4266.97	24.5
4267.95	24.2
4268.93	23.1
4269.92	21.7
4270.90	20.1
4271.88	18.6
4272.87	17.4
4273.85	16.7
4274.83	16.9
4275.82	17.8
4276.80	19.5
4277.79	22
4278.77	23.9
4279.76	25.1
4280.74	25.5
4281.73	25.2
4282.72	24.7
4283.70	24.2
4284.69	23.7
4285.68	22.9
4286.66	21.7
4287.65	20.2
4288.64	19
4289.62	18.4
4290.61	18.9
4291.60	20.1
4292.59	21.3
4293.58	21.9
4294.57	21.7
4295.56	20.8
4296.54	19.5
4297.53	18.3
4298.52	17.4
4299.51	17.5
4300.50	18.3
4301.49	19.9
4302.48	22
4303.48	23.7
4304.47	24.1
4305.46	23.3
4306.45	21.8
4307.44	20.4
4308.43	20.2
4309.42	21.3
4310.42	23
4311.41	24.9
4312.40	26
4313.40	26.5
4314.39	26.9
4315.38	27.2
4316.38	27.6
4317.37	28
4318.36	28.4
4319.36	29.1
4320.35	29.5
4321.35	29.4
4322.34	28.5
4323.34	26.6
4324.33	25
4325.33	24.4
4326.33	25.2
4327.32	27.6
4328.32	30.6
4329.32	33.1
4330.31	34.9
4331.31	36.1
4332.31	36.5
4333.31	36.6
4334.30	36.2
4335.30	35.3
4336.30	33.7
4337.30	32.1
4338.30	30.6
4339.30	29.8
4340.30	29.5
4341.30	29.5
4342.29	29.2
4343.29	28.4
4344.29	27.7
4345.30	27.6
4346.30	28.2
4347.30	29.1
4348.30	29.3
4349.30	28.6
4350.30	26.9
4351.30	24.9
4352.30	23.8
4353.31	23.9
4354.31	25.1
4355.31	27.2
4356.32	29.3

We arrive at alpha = -0.17 mag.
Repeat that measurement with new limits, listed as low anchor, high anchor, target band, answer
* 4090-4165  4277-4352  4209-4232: 0.49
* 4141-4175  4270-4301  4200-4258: 0.20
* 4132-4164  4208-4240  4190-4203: -0.14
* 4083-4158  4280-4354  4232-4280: 0.20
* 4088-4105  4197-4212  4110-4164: -0.03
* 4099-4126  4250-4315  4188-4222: -0.04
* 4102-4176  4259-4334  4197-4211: 0.02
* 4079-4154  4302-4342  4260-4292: 0.24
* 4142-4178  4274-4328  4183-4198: 0.04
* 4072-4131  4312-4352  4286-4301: 0.39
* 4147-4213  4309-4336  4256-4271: 0.21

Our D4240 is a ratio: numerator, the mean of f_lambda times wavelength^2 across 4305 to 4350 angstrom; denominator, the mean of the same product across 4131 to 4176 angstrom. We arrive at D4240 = 1.3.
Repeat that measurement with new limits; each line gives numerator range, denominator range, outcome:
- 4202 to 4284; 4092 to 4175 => 0.90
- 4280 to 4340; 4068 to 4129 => 1.27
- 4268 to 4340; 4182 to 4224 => 1.17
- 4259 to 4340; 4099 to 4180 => 1.13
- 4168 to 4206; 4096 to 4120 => 1.18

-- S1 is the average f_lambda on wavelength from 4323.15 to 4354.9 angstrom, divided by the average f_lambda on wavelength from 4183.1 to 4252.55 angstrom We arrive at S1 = 1.5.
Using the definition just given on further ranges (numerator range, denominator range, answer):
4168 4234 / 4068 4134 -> 0.92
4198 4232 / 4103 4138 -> 0.82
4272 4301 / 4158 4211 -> 0.85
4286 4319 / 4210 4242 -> 1.36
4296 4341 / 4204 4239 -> 1.54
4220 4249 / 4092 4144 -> 0.75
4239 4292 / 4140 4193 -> 0.86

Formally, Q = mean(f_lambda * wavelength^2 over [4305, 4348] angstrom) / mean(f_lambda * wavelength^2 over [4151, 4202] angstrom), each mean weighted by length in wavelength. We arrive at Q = 1.2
